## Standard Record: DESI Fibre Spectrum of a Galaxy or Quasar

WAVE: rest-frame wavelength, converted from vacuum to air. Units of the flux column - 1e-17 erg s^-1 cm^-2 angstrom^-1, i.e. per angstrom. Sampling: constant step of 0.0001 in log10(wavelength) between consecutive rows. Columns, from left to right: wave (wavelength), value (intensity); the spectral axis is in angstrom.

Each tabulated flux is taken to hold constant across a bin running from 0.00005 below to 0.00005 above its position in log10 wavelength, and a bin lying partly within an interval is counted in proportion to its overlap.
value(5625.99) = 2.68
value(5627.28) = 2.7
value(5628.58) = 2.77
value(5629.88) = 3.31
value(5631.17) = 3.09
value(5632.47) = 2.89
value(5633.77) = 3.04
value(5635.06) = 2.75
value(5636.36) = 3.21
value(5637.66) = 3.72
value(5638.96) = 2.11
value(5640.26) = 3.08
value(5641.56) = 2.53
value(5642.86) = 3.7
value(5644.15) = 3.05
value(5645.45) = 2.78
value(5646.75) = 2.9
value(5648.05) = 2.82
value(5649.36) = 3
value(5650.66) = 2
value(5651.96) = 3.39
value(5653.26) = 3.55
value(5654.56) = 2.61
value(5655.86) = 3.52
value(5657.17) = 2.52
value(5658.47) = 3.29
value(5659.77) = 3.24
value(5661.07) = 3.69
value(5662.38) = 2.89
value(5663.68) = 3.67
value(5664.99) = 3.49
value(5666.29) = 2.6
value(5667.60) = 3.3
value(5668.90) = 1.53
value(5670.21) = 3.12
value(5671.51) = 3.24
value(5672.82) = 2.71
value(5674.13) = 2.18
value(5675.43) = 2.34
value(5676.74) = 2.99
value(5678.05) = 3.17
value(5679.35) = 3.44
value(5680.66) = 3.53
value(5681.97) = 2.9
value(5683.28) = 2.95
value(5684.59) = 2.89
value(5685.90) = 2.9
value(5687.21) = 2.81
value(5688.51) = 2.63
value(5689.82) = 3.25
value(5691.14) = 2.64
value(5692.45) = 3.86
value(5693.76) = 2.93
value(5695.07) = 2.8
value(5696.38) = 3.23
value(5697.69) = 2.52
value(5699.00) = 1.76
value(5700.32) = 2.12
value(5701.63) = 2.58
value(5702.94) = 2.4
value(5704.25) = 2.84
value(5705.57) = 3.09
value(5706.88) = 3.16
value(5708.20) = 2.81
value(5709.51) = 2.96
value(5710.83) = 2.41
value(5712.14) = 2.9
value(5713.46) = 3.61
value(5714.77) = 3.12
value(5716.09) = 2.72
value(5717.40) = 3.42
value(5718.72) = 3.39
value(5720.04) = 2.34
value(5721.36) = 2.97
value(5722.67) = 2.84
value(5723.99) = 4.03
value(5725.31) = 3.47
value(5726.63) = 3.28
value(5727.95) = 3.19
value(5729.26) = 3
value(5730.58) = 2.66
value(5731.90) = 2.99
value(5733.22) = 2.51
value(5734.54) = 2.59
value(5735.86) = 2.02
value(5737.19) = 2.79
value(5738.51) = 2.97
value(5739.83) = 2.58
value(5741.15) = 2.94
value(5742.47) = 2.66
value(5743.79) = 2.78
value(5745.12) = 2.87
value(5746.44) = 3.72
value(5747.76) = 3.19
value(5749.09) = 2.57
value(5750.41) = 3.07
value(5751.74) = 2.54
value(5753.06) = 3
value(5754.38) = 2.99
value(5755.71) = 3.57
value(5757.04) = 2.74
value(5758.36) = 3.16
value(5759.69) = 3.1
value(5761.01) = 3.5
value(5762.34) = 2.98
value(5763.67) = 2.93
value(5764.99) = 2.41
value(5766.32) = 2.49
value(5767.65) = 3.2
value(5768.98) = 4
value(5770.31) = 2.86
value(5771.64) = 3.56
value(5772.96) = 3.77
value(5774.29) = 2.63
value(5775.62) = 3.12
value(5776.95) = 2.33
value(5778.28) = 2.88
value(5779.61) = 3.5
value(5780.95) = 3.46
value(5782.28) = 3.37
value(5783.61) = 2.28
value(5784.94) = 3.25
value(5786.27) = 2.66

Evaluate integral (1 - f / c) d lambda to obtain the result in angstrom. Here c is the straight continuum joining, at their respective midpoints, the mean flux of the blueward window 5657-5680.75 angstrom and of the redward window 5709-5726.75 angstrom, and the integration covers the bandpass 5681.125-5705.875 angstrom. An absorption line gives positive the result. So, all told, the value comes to 2.0 angstrom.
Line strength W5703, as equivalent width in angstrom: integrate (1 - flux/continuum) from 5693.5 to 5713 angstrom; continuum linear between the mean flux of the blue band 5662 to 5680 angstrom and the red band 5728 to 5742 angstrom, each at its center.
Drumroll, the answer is 0.76 angstrom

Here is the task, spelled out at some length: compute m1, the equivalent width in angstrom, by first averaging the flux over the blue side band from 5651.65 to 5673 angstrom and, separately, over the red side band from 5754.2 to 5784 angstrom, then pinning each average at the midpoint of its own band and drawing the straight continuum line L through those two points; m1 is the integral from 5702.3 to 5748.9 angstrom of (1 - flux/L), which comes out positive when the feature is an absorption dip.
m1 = 2.1 angstrom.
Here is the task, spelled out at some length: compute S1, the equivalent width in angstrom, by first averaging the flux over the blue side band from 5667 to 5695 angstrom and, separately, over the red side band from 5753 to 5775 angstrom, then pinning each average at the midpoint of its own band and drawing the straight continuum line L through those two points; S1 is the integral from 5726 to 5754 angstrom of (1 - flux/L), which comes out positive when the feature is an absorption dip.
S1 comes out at 1.9 angstrom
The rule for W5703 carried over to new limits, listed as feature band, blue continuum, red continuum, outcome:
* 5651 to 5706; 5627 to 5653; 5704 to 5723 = 0.8 angstrom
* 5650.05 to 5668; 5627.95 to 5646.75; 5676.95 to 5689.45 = -0.7 angstrom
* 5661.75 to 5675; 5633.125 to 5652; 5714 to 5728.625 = 0.6 angstrom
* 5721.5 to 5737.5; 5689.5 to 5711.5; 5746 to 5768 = -0.3 angstrom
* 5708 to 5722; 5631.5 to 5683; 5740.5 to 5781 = 0.2 angstrom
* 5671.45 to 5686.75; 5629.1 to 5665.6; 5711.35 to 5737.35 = 0.6 angstrom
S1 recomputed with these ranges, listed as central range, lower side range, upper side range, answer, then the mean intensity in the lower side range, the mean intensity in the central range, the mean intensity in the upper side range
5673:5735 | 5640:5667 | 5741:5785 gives 2.75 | 3.06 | 2.92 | 3.04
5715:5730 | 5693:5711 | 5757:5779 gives -1.80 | 2.7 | 3.15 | 3.05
